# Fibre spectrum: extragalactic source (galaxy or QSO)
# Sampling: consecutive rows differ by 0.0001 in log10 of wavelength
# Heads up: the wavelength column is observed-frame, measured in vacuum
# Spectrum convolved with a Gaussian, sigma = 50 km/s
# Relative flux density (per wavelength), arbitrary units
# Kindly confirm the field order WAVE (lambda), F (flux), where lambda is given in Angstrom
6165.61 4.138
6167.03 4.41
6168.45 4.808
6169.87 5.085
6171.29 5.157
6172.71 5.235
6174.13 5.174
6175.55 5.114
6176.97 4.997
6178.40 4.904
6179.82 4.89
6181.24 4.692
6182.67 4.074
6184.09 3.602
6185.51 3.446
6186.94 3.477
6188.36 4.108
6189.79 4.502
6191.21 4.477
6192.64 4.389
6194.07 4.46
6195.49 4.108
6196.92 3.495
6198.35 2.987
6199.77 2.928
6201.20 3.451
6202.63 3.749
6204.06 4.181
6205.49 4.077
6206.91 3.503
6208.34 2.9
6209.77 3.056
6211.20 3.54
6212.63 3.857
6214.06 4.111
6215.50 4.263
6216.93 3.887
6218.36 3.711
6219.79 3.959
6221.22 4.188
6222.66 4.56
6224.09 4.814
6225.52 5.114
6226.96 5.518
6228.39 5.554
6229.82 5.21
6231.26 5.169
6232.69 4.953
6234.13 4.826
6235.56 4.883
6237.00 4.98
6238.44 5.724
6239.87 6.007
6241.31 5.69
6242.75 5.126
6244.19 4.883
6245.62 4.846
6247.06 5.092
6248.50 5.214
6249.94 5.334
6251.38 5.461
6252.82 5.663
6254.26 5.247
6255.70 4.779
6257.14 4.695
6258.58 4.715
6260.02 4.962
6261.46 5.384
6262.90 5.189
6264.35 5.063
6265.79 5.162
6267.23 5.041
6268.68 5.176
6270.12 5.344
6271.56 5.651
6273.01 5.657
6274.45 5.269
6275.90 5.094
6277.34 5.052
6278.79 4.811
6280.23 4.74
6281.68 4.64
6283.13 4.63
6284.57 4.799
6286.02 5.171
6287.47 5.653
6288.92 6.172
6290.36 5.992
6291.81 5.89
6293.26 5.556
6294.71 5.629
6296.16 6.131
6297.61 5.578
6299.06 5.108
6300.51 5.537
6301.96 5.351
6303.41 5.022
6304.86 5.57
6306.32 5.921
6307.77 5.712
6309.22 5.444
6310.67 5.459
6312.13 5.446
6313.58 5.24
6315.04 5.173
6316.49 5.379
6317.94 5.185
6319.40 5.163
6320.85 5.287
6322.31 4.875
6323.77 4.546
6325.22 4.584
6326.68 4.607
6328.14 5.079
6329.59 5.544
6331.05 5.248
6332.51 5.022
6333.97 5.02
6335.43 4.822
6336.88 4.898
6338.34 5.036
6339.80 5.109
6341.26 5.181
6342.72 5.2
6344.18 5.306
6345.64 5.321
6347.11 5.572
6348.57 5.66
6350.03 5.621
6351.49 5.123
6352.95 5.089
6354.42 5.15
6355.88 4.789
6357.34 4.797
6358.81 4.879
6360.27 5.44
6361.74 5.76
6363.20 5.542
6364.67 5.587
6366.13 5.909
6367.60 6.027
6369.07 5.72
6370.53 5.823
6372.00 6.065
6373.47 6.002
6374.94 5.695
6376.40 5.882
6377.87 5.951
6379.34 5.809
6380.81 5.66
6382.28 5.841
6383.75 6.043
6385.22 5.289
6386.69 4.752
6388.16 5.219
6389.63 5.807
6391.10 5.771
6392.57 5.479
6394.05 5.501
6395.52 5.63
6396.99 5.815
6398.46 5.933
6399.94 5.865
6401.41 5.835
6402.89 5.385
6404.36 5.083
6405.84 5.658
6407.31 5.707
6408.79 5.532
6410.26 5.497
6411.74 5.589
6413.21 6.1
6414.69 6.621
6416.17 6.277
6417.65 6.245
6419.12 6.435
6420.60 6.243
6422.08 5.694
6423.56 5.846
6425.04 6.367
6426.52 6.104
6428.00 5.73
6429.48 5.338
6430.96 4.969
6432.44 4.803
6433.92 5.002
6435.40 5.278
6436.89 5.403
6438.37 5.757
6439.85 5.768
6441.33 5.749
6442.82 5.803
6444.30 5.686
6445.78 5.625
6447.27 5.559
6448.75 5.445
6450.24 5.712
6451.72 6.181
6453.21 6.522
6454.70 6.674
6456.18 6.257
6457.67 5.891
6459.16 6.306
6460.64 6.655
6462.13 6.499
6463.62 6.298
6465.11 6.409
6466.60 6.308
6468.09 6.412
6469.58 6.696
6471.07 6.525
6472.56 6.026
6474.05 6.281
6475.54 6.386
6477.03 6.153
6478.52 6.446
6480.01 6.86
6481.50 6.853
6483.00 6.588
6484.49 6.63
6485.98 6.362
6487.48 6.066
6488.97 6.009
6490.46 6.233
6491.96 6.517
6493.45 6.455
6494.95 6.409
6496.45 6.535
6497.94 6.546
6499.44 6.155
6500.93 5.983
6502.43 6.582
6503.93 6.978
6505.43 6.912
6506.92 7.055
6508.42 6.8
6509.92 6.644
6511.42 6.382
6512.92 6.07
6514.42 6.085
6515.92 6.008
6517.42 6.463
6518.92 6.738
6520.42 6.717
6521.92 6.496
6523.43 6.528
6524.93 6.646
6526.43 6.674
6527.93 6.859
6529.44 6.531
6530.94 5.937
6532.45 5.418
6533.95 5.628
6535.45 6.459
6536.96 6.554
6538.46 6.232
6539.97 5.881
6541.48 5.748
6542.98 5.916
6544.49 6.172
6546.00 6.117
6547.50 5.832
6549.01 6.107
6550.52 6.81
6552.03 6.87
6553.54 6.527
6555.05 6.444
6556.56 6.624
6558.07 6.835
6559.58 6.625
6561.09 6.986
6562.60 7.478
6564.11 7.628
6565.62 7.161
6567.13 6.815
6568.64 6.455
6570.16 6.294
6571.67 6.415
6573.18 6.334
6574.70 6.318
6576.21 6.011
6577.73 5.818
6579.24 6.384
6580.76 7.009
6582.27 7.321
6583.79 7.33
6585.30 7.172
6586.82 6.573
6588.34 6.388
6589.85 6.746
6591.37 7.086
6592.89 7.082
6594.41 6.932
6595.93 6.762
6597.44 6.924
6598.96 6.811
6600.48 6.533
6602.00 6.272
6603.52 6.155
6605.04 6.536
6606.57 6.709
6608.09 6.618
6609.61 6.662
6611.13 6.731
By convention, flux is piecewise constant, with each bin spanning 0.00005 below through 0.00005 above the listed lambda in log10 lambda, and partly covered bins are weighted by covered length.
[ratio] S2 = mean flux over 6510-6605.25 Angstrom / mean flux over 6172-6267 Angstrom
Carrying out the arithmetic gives 1.43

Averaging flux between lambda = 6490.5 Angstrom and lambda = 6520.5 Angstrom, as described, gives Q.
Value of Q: 6.49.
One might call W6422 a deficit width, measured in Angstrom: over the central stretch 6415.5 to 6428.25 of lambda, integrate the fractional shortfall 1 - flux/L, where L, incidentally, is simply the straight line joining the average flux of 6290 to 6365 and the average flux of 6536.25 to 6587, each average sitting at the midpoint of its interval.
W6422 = -0.7 Angstrom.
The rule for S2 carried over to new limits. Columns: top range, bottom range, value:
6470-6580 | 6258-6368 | 1.22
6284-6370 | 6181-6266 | 1.18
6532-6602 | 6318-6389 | 1.23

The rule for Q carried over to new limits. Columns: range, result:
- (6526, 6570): 6.46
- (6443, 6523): 6.36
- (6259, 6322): 5.33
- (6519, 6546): 6.27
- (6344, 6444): 5.63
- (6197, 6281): 4.72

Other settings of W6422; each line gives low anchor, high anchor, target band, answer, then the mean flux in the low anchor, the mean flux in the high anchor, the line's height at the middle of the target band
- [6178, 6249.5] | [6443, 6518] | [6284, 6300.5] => -2.16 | 4.39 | 6.34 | 4.96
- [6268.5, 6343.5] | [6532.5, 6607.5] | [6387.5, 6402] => 0.02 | 5.26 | 6.56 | 5.7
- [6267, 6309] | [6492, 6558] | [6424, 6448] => 1.79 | 5.38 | 6.39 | 6.01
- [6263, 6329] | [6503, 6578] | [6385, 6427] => 0.30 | 5.28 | 6.46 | 5.81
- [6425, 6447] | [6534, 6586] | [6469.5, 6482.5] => -1.34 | 5.53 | 6.54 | 5.86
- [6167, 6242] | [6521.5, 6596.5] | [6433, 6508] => -2.70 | 4.41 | 6.54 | 6.01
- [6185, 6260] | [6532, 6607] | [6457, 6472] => -1.19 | 4.49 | 6.55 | 5.93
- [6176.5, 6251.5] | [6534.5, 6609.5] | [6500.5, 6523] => -1.13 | 4.42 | 6.59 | 6.22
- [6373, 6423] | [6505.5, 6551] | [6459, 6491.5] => -1.70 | 5.76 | 6.32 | 6.09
